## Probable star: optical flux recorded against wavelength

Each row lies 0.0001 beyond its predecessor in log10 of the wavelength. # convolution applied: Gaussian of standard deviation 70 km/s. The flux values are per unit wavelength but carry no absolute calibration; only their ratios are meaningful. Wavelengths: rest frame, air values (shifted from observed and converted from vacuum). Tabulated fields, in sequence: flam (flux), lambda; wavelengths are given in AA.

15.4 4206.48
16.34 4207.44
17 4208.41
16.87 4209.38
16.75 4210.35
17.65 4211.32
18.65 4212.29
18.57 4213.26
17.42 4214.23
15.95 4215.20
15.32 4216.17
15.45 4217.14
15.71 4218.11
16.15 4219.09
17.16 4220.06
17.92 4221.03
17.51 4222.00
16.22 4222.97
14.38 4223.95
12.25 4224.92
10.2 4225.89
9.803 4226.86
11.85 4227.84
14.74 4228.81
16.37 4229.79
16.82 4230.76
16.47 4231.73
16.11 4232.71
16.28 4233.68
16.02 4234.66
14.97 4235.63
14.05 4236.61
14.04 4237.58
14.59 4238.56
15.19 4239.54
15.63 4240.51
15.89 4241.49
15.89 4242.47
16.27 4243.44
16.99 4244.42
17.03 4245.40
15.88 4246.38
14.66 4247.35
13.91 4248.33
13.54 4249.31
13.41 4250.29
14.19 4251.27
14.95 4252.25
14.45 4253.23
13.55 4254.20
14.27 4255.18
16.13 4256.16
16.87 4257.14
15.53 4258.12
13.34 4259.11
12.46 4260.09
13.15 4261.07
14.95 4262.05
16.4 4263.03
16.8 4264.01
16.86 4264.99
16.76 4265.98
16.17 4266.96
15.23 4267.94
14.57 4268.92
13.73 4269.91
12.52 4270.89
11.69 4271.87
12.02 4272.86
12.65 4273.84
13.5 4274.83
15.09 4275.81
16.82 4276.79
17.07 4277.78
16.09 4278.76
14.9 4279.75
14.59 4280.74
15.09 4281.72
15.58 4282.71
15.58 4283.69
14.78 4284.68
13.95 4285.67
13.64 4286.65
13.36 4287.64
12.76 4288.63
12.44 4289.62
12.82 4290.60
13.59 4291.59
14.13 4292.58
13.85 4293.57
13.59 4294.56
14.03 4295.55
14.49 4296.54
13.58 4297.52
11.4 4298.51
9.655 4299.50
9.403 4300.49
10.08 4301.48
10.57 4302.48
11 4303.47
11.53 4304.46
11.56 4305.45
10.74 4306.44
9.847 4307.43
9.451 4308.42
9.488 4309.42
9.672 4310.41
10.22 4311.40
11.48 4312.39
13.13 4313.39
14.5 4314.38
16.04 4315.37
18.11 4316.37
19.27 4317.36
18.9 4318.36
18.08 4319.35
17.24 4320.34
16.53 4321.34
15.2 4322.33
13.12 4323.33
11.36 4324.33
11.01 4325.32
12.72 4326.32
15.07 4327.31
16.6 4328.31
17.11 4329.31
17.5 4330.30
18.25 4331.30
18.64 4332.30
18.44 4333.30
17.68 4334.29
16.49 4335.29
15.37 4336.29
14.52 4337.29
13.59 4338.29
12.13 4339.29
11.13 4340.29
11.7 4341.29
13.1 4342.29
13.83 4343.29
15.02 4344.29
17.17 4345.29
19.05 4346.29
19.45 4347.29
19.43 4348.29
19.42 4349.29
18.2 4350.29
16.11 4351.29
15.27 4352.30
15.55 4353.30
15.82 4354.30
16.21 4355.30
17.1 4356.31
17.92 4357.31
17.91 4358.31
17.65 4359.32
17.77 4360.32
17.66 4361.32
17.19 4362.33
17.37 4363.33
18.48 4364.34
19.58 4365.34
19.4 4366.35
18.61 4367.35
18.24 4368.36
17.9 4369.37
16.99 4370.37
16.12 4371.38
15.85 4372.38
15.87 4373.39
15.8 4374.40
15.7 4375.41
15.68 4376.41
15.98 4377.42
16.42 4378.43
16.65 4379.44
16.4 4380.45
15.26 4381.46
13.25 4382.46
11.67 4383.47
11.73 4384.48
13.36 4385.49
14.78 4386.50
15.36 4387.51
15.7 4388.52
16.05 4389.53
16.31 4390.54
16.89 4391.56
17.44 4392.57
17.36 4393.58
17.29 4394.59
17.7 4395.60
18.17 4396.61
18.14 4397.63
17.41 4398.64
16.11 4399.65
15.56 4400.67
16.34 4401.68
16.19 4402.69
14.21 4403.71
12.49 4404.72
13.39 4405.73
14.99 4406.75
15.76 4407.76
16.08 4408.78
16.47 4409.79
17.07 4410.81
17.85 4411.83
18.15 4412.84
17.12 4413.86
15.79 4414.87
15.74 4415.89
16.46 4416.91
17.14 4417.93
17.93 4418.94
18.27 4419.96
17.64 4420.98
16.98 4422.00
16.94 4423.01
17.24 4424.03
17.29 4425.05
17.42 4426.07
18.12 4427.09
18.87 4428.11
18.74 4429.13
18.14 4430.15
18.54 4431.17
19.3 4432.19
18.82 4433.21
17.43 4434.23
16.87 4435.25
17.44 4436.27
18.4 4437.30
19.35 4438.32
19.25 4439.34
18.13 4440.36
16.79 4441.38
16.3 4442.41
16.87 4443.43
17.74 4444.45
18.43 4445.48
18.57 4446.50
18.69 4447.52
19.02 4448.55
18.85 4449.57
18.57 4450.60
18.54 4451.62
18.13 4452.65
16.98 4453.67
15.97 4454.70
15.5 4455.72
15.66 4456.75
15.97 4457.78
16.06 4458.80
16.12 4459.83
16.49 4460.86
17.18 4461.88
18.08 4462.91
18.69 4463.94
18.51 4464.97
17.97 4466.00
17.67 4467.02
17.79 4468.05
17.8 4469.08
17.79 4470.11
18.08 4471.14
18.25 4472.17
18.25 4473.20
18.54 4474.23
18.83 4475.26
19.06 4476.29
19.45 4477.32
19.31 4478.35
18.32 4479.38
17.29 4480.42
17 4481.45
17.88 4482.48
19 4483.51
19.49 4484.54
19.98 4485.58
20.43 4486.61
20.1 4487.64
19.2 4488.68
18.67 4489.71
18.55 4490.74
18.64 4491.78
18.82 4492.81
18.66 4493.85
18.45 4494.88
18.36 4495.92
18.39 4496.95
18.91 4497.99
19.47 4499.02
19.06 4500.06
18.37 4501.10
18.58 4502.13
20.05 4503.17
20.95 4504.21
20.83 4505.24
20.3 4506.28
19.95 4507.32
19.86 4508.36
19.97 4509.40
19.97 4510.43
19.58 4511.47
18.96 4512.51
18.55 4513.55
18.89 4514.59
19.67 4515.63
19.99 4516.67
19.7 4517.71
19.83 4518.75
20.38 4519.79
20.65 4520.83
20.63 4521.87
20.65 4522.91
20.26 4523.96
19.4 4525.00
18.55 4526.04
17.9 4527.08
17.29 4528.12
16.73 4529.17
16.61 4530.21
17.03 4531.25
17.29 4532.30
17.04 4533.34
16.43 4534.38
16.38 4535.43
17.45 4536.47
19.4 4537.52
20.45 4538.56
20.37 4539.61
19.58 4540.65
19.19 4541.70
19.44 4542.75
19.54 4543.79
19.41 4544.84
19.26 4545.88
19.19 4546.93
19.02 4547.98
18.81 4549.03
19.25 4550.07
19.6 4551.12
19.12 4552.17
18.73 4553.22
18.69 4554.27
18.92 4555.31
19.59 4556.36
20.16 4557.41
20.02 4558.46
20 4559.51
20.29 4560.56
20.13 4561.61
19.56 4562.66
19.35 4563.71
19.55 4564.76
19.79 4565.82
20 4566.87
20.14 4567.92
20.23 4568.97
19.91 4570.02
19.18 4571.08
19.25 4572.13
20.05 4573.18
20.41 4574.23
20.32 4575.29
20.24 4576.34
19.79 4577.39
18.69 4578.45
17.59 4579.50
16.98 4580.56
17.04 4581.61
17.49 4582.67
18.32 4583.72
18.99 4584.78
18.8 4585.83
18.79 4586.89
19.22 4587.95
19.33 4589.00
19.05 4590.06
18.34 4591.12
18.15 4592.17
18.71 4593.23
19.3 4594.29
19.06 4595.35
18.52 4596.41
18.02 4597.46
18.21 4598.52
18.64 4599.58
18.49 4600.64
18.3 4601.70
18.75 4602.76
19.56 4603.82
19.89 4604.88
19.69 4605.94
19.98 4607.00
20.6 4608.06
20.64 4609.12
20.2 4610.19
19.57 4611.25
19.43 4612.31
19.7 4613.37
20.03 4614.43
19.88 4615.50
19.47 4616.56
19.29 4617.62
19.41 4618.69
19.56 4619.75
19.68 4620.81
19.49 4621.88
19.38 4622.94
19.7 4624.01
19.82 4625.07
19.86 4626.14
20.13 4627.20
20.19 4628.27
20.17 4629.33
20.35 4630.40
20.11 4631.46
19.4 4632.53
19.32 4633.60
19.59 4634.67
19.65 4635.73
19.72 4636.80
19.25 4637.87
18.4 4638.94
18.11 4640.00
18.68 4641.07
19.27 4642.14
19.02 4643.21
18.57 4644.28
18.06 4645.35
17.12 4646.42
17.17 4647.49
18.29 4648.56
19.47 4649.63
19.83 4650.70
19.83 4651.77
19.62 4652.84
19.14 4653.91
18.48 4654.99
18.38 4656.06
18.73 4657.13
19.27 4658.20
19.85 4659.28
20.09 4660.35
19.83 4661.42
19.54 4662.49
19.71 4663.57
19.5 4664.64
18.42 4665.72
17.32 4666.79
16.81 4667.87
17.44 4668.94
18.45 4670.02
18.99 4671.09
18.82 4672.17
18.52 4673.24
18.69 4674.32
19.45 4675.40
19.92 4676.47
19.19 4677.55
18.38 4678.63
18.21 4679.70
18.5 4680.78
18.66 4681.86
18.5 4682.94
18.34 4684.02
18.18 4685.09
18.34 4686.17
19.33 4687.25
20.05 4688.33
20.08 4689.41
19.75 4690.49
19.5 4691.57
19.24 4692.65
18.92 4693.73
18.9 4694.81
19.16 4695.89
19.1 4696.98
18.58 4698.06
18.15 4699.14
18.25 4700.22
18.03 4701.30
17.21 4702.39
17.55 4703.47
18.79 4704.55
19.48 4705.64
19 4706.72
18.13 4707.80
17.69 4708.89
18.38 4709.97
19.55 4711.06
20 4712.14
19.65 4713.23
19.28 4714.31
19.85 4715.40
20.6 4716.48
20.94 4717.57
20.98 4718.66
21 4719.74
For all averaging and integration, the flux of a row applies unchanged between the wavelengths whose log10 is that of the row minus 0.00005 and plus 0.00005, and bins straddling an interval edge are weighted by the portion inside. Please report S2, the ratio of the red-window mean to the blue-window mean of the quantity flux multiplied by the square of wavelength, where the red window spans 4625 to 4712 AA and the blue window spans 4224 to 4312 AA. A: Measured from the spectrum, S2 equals 1.63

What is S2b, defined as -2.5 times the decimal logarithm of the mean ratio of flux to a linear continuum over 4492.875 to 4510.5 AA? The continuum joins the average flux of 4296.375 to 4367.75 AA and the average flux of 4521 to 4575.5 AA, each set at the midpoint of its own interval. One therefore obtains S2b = -0.06 mag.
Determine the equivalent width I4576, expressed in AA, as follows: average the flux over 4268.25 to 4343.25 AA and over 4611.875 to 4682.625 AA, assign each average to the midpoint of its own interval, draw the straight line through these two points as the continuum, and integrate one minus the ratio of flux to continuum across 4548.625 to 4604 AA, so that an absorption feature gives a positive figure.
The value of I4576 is -3.4 AA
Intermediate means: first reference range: 13.9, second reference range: 19.1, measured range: 19.1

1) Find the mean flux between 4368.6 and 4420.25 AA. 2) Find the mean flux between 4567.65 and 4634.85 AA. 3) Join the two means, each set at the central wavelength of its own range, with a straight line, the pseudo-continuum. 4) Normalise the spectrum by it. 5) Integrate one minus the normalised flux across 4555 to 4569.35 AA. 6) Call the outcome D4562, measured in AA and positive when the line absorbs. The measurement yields -0.9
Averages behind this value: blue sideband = 16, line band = 19.8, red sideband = 19.3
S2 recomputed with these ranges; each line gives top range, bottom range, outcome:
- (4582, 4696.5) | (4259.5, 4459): 1.37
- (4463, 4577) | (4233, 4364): 1.43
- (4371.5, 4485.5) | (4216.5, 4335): 1.27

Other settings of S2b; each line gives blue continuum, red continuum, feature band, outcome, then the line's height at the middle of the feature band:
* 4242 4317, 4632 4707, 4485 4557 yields -0.13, 16.9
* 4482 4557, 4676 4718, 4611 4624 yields -0.03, 19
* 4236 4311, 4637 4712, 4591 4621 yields -0.08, 17.9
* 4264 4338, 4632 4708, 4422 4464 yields -0.11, 15.9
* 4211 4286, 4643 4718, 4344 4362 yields -0.09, 16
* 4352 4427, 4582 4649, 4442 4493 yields -0.04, 17.4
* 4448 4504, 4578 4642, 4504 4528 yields -0.07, 18.5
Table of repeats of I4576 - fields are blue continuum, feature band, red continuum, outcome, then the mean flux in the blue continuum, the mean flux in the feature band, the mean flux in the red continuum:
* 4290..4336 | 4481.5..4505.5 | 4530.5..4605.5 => -2.2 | 13.9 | 19.1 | 19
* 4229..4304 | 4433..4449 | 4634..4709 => -1.6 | 14.4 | 18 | 18.8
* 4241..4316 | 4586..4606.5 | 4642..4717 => -1.2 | 13.8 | 18.8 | 18.9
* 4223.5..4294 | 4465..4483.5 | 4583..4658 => -0.9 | 14.6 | 18.2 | 19.2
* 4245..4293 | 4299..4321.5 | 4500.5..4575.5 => 3.6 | 14.6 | 12.8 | 19.3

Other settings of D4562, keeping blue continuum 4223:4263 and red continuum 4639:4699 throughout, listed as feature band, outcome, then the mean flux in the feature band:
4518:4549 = -2.3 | 18.8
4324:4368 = -1.8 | 16.4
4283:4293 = 0.9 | 13.7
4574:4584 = -0.4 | 18.6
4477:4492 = -1.6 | 18.9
